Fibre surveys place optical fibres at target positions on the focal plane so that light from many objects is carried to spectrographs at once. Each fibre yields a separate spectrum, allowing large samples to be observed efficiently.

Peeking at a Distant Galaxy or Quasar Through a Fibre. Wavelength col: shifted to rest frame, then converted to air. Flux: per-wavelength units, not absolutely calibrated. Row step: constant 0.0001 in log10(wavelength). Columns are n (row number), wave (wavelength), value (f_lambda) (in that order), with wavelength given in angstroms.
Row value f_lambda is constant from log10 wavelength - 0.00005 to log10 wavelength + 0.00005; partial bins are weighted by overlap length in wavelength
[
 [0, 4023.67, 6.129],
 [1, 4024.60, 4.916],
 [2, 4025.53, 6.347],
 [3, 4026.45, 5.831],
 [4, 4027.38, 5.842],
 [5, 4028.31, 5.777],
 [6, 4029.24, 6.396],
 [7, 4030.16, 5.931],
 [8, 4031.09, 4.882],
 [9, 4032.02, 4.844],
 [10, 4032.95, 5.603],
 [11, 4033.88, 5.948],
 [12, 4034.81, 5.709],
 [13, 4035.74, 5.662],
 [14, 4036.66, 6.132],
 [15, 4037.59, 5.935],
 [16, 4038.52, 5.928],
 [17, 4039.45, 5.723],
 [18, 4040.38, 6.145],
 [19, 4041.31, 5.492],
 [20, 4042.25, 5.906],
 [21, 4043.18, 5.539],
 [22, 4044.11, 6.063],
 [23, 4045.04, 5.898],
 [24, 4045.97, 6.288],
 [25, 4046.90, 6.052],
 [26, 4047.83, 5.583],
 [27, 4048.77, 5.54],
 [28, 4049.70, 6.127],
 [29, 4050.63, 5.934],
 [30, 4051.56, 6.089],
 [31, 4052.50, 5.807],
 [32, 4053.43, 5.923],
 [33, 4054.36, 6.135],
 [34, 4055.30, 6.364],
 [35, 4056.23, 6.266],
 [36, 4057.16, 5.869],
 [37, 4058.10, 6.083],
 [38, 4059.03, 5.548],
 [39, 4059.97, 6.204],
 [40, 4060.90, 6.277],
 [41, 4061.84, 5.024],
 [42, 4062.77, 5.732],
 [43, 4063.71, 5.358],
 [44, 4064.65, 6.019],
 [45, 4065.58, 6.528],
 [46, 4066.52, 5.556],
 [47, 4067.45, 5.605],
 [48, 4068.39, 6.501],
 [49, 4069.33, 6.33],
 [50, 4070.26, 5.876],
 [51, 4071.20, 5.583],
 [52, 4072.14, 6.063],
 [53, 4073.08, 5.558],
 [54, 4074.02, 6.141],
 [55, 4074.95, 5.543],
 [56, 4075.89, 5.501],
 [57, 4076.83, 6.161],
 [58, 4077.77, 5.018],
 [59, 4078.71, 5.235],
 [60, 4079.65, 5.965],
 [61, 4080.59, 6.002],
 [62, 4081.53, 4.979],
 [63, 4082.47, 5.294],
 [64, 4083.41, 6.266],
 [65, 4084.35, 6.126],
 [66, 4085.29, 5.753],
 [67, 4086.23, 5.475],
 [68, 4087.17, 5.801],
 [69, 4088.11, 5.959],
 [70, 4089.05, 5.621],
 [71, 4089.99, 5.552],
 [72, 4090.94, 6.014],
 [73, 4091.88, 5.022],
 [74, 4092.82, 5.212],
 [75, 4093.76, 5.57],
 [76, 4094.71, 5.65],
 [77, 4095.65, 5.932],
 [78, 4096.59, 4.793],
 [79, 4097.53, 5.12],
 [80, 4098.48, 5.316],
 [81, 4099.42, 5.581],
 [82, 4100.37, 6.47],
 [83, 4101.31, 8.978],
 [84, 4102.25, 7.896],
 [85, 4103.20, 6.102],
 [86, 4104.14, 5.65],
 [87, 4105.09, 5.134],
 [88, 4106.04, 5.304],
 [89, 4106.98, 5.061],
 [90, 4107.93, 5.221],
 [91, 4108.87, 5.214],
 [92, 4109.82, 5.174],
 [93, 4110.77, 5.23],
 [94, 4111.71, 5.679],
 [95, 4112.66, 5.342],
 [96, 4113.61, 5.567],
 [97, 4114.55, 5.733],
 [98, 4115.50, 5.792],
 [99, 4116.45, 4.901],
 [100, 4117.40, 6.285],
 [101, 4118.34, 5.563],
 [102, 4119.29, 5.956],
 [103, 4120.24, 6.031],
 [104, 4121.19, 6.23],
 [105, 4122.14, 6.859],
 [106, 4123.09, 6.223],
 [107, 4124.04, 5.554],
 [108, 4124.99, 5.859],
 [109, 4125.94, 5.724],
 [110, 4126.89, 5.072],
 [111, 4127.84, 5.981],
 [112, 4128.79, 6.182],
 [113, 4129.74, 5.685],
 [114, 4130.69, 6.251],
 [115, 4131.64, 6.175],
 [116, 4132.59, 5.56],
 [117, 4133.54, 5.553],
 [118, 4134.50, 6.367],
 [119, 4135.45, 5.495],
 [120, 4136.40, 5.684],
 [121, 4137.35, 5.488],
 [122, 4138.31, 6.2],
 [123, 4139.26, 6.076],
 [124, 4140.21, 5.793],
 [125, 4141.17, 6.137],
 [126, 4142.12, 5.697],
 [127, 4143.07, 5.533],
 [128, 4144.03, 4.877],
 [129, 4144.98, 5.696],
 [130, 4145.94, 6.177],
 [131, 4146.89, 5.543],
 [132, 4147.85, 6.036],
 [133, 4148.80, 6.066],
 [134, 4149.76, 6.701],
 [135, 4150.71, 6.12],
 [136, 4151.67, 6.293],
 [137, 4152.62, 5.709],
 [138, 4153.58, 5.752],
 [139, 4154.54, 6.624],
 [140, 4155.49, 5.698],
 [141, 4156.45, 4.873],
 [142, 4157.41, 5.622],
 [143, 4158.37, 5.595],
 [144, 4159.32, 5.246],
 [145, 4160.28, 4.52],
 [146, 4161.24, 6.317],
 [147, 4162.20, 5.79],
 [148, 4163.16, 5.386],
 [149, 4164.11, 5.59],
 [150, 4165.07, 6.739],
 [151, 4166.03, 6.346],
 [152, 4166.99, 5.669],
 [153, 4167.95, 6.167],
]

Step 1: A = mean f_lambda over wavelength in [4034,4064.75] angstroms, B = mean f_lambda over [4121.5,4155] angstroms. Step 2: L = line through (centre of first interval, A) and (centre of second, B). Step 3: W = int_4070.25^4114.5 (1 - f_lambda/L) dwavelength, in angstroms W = 1.5 angstroms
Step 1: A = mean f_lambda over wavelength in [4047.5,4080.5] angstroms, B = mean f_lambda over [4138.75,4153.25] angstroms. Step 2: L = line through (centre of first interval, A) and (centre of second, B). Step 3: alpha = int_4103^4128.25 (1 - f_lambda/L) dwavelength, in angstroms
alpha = 1.0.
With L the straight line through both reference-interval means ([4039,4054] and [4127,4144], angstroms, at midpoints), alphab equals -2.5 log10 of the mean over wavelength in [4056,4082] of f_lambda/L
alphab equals 0.013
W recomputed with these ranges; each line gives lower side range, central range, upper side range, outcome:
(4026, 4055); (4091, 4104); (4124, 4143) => -0.31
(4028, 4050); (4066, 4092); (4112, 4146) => 0.26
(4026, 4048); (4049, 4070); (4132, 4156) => -0.53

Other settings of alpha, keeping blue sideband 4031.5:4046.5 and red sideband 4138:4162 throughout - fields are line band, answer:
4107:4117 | 0.72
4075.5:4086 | 0.25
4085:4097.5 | 0.54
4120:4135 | -0.41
